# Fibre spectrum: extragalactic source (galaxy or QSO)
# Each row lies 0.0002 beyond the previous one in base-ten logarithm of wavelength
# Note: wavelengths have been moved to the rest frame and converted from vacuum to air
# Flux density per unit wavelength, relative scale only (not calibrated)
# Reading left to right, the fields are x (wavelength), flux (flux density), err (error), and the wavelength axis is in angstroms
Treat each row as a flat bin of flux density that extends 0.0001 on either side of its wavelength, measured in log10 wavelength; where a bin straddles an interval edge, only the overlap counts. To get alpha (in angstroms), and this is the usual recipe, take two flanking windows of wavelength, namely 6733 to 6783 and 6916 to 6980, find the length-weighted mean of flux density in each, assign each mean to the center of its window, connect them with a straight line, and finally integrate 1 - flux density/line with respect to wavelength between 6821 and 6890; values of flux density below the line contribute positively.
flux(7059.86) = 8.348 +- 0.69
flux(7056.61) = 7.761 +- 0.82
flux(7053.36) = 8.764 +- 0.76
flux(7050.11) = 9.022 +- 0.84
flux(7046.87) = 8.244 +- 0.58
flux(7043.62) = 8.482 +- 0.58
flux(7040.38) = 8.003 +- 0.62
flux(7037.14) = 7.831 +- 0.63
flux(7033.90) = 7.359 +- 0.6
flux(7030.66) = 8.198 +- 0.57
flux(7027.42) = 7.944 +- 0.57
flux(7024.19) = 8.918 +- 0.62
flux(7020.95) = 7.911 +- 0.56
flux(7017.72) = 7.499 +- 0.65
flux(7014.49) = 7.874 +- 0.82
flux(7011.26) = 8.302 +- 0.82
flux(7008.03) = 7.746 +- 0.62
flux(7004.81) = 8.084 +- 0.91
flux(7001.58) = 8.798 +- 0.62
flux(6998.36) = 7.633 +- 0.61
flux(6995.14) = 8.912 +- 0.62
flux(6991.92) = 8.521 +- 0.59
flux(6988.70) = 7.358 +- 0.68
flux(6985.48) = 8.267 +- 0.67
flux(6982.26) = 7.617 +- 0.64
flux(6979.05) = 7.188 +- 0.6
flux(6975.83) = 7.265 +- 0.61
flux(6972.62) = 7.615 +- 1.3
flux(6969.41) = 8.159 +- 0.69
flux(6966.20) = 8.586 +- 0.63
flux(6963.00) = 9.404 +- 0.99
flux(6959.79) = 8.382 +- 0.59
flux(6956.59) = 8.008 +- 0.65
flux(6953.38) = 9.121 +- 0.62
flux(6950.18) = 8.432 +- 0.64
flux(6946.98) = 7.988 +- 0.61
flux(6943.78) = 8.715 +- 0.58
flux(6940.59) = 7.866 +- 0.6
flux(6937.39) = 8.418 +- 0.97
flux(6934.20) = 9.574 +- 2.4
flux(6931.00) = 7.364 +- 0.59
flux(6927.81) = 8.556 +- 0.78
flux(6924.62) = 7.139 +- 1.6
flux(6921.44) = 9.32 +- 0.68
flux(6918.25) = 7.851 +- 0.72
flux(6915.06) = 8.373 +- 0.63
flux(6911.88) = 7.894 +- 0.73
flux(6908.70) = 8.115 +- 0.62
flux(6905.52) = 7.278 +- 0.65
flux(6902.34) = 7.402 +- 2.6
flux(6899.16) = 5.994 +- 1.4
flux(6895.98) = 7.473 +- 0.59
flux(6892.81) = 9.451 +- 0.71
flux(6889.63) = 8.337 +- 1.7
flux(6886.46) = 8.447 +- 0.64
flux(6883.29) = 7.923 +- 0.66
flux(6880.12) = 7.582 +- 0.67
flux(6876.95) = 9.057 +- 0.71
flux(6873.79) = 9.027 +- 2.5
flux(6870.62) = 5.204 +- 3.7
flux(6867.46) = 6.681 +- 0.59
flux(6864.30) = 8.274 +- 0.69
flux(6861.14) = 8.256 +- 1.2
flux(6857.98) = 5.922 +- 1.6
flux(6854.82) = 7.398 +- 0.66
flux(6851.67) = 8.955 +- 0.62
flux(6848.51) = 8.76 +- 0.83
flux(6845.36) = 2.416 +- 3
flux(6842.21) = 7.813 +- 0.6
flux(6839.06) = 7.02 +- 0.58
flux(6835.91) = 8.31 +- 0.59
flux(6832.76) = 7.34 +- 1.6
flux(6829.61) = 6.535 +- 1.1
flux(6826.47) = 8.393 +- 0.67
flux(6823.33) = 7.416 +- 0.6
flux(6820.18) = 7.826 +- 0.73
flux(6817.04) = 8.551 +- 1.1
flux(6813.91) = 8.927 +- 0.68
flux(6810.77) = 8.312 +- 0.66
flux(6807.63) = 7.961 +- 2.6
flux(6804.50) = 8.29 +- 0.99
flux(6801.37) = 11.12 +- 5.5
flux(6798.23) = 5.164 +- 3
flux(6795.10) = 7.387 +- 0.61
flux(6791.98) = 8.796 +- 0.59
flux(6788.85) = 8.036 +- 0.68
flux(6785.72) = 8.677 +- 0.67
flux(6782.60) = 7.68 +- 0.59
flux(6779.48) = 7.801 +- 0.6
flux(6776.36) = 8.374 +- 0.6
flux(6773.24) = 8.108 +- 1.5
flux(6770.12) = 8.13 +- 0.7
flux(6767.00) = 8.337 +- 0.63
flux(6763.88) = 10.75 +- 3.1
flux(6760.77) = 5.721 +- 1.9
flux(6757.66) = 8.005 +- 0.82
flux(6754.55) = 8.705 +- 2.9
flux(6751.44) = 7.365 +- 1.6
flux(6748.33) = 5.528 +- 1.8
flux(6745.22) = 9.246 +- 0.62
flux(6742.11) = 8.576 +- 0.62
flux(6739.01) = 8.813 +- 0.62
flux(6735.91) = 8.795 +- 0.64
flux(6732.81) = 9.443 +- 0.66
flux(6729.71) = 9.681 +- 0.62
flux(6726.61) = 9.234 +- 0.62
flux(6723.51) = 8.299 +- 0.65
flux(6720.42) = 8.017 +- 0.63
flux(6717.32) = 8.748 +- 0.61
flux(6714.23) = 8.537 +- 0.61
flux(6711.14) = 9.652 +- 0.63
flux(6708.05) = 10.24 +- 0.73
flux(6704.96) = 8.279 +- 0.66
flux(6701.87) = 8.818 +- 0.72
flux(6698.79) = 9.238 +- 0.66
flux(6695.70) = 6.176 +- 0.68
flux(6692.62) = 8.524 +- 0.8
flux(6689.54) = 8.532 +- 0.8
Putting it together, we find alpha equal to 6.1 angstroms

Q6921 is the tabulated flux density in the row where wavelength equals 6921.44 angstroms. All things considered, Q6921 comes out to 9.32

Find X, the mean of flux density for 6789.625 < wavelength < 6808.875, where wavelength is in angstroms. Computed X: 8.12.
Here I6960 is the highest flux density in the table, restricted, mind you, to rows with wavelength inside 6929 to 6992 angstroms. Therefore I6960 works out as 9.574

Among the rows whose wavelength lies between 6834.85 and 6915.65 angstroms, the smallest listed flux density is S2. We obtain 2.416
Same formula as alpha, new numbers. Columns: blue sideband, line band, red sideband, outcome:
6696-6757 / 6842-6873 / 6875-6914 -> 4.22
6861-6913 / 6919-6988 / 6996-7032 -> -2.41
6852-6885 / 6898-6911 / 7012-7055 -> 0.74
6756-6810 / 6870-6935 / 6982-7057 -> 1.20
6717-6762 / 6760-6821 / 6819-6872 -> -3.72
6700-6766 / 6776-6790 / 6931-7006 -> 0.70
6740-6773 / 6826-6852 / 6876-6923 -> 2.84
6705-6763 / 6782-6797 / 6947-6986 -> 0.61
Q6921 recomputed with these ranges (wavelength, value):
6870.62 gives 5.204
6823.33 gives 7.416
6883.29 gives 7.923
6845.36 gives 2.416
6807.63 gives 7.961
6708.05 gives 10.24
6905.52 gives 7.278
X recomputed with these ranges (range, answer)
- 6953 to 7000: 8.11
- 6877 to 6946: 8.07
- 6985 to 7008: 8.19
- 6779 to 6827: 8.15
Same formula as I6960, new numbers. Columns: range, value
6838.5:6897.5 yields 9.451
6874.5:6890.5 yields 9.057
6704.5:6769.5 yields 10.75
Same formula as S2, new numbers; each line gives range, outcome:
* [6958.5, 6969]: 8.382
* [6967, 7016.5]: 7.188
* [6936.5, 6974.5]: 7.615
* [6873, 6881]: 7.582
